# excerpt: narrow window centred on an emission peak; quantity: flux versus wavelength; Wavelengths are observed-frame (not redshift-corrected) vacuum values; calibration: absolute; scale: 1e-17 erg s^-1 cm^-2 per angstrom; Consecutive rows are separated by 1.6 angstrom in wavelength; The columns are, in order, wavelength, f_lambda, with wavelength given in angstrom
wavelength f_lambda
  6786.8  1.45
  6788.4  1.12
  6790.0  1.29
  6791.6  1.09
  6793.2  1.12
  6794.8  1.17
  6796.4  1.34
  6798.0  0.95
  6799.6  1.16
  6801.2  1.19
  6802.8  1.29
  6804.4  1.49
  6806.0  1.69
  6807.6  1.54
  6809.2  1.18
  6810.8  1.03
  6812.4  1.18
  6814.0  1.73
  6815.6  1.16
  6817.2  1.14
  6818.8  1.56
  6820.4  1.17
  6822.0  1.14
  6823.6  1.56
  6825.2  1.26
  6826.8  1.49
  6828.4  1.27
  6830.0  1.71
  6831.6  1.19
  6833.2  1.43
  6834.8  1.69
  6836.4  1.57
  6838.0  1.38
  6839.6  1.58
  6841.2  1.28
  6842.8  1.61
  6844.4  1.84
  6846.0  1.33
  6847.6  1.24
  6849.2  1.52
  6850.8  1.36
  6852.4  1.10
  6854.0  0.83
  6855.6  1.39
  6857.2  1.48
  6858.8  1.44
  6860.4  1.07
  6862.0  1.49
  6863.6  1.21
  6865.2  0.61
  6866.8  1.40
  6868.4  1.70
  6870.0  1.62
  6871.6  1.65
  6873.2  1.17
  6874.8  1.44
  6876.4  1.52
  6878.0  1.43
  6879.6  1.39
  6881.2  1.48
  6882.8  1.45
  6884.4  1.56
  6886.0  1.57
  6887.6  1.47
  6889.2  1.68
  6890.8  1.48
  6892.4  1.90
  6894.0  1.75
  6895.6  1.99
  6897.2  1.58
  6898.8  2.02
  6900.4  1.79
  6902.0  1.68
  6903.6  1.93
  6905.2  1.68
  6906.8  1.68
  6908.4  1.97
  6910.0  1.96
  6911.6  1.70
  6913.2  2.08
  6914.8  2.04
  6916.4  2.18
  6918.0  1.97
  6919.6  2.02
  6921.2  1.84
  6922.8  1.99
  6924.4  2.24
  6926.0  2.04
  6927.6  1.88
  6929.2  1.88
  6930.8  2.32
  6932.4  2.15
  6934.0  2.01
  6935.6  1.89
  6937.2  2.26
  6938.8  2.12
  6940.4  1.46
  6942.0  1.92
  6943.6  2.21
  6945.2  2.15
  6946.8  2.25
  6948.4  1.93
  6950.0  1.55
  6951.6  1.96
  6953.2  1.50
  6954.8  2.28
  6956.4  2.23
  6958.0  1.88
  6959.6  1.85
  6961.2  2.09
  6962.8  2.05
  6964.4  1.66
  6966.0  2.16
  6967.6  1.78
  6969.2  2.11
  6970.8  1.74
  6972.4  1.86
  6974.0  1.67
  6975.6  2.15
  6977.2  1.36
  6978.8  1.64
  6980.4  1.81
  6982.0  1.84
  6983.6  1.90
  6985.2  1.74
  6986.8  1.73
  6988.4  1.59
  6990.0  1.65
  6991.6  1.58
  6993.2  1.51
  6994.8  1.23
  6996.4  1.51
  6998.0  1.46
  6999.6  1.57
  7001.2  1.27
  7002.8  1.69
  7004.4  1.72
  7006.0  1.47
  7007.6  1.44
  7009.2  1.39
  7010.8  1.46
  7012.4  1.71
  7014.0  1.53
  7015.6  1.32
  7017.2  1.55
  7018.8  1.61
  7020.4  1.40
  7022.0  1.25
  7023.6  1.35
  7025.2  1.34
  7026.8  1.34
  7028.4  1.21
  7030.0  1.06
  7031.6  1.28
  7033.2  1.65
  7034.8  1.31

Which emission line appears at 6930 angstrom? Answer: Mg II 2798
